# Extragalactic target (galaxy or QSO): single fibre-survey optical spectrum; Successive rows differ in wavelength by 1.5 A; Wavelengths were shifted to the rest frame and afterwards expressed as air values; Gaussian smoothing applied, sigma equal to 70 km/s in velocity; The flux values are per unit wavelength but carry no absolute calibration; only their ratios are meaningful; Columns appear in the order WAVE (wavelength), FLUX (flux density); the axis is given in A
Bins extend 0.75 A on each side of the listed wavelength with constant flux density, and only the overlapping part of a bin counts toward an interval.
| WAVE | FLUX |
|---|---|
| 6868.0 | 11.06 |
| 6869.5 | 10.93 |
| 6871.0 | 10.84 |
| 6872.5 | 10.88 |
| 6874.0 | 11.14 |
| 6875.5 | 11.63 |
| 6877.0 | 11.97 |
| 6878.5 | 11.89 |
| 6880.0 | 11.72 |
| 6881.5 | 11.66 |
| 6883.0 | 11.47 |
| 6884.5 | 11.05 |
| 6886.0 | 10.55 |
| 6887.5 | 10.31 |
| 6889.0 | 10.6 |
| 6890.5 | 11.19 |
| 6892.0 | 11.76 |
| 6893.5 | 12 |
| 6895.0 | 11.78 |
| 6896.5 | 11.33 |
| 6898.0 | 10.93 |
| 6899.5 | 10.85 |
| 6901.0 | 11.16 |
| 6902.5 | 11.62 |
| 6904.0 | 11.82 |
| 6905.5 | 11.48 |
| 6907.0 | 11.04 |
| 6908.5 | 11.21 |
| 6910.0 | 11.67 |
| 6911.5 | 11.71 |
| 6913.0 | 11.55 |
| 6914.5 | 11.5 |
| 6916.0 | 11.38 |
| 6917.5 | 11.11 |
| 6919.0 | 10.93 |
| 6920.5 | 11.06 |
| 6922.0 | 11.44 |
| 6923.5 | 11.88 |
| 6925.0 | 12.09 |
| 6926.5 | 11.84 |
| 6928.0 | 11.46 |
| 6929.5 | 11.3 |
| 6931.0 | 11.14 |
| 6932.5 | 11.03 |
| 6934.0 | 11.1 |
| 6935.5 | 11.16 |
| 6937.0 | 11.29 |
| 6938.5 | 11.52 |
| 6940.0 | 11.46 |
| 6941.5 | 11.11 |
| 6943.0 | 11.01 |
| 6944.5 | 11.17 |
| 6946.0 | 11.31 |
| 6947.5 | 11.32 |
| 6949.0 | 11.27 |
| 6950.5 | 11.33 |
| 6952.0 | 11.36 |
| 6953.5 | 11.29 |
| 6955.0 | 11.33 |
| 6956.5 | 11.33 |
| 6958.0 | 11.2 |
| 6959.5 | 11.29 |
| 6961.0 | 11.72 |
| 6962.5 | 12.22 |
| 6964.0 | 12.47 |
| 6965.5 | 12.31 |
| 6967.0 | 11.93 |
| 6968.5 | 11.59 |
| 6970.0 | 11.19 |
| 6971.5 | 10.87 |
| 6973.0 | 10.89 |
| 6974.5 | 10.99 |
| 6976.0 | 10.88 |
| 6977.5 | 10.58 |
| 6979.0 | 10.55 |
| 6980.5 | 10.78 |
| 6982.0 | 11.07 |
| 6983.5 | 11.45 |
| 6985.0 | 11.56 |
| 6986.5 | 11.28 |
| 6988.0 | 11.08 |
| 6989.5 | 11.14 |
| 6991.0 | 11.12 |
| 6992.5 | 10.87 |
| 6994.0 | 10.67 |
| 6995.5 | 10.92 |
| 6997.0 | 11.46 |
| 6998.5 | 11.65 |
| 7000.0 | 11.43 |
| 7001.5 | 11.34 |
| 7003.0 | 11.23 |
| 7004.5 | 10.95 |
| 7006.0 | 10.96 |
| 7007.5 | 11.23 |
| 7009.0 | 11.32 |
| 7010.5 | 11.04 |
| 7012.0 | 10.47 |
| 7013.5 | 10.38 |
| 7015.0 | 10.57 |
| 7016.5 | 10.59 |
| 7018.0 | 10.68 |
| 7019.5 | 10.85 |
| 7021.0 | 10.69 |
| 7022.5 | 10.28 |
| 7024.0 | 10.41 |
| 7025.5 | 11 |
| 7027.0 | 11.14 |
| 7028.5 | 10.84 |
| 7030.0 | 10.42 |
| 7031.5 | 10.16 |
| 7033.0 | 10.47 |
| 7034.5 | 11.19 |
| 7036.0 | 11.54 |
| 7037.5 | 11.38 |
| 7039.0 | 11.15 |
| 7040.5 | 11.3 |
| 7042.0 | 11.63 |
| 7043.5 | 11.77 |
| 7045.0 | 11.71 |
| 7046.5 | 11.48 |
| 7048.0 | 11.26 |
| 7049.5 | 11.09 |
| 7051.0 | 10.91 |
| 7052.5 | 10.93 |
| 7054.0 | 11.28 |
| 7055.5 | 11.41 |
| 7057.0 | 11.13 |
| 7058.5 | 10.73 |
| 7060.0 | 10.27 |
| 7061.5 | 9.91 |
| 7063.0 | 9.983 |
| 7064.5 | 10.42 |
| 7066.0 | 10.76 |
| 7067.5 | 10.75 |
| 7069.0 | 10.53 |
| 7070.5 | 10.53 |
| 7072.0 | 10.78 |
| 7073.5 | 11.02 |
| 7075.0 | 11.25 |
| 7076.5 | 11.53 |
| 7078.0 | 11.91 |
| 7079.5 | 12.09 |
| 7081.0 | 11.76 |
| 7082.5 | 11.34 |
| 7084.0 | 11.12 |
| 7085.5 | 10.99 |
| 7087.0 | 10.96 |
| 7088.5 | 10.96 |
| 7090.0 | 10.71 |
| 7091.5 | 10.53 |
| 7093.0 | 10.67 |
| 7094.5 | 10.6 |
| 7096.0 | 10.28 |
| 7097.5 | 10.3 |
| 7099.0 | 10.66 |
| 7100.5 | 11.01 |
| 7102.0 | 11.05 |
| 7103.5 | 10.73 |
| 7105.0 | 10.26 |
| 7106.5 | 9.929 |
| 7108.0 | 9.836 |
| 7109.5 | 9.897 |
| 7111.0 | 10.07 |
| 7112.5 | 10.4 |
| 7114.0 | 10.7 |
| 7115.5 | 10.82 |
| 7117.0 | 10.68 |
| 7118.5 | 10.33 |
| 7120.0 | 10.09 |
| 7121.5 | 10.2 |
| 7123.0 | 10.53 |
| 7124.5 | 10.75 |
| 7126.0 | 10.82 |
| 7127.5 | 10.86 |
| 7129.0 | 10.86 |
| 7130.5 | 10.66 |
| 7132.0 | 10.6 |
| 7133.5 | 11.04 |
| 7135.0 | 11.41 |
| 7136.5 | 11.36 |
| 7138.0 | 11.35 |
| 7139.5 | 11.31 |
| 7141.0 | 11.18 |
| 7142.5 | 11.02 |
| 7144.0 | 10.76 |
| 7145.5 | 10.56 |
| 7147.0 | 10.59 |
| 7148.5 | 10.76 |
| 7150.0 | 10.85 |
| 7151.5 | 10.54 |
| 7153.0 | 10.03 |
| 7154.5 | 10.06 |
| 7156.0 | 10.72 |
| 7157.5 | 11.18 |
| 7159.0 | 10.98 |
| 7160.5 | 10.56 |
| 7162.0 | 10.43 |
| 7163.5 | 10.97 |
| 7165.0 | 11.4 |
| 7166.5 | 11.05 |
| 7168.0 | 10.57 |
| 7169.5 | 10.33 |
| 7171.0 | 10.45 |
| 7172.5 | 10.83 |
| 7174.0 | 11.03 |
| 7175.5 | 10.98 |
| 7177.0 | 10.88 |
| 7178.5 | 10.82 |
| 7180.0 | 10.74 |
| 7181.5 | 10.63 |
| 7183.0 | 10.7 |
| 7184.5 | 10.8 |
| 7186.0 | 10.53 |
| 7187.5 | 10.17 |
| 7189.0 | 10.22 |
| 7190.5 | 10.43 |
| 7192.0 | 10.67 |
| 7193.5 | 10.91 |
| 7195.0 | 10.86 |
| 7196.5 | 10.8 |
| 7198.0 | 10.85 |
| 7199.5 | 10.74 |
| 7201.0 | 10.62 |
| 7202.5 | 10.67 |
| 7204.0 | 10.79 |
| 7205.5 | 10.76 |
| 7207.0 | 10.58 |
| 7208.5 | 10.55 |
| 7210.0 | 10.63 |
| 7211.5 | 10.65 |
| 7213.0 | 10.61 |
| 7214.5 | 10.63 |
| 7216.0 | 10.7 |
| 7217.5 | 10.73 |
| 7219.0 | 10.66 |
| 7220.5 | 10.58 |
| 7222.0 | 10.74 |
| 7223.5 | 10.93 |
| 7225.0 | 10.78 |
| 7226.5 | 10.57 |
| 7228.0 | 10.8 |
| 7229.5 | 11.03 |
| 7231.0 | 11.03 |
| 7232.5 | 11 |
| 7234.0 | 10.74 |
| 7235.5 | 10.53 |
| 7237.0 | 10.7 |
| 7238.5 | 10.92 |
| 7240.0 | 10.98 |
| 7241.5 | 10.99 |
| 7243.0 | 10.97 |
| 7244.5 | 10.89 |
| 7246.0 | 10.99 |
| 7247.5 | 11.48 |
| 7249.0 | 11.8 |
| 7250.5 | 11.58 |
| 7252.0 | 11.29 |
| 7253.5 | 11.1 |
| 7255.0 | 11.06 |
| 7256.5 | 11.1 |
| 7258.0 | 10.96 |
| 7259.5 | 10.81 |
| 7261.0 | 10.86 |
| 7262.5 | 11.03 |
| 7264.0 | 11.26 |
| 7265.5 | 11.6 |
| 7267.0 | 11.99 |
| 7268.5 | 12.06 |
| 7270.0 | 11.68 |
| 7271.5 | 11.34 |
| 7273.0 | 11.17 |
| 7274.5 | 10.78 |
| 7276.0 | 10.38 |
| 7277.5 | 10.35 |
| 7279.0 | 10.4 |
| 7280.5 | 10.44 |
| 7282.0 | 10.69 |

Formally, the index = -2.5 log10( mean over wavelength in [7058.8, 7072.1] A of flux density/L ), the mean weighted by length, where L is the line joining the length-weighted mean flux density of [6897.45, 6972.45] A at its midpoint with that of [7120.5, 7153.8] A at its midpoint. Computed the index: 0.06 mag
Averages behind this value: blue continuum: 11.4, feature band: 10.4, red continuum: 10.8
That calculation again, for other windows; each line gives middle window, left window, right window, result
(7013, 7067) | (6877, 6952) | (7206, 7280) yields 0.03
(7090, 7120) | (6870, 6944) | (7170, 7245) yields 0.05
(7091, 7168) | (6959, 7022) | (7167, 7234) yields 0.02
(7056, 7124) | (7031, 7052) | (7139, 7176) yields 0.03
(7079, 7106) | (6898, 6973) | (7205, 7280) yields 0.03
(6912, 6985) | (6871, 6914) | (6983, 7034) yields -0.02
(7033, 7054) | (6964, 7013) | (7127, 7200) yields -0.03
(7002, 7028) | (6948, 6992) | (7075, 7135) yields 0.03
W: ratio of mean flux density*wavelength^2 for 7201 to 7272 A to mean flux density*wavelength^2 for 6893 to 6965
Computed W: 1.0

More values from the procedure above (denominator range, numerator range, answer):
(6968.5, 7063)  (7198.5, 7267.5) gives 1.06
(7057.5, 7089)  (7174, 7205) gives 1.01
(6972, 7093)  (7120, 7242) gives 1.02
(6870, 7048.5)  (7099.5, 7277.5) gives 1.03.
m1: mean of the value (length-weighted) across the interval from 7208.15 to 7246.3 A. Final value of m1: 10.8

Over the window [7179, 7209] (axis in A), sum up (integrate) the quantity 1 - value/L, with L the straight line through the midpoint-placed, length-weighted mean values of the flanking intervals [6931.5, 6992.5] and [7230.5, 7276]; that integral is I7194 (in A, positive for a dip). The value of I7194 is 1.39 A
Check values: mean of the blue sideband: 11.3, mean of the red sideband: 11.1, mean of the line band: 10.7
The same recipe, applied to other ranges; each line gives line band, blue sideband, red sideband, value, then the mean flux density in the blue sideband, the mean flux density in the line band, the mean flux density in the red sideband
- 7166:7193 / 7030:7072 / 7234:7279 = 0.9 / 10.9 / 10.7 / 11.1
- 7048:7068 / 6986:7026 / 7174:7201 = 0.2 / 10.9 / 10.8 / 10.7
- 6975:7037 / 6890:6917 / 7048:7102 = 1.0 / 11.4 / 10.9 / 10.9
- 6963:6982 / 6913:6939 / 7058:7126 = -0.1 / 11.4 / 11.3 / 10.7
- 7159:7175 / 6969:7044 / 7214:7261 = 0.3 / 11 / 10.8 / 10.9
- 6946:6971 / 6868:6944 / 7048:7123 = -0.9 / 11.3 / 11.6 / 10.7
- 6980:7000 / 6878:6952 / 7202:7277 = 0.1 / 11.3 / 11.2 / 11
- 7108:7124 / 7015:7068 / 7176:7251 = 0.7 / 10.9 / 10.4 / 10.8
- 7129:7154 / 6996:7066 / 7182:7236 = -0.2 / 11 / 10.9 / 10.7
